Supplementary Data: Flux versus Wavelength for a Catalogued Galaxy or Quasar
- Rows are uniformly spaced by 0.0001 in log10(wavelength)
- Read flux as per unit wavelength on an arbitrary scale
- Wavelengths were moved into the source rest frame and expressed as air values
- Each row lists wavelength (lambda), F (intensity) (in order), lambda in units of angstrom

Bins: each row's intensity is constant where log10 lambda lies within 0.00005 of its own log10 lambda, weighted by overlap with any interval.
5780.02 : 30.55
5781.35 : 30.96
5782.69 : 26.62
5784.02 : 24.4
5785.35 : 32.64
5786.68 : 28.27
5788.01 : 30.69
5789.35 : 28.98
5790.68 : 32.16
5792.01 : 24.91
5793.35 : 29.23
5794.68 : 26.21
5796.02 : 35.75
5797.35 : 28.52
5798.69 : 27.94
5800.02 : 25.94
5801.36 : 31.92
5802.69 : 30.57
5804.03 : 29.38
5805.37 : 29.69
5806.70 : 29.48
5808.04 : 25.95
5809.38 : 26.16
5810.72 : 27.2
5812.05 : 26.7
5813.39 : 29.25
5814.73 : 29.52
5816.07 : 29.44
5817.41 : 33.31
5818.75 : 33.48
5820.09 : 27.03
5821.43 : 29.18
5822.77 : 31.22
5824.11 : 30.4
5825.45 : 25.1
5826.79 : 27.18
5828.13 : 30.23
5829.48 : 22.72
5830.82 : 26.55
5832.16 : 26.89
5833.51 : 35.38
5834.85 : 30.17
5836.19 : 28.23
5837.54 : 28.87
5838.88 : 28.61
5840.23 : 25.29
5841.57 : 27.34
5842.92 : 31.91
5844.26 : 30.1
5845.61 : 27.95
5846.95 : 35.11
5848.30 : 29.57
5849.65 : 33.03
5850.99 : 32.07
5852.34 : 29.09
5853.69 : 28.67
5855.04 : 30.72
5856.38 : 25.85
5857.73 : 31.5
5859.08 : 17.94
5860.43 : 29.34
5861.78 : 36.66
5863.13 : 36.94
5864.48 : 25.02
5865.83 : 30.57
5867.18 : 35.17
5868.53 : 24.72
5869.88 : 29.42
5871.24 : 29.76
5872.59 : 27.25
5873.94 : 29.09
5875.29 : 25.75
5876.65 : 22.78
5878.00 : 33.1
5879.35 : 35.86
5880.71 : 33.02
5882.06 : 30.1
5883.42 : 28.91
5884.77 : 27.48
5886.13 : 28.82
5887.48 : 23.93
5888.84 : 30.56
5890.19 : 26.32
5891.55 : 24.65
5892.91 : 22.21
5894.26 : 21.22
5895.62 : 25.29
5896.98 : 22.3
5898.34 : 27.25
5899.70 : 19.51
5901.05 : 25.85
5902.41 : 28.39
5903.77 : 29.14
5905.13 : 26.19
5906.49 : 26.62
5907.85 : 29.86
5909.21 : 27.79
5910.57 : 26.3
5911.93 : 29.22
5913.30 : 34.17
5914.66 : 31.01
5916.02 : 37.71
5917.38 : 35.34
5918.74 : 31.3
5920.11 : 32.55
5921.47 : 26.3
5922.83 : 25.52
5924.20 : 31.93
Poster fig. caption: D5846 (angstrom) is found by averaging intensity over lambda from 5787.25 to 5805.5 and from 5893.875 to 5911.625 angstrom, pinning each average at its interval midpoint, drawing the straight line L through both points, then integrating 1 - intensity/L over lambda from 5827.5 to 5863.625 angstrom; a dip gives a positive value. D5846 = -2.2 angstrom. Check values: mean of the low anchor 29.4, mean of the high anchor 26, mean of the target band 29.5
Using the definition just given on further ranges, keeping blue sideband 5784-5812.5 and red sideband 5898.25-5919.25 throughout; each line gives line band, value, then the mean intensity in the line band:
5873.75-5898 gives 1.53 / 27.3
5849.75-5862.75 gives -0.19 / 29.5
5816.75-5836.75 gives -0.13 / 29.1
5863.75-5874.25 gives 0.05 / 28.9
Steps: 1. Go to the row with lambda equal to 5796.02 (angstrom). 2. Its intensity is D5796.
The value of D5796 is 35.75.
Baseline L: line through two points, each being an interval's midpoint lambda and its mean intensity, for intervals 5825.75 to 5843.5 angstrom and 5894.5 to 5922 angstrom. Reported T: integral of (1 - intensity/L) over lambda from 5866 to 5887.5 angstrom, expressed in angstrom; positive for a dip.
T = -0.6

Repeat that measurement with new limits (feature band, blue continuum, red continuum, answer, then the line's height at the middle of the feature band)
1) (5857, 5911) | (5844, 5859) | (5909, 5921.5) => 5.1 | 30.7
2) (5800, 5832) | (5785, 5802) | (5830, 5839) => 0.7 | 29.3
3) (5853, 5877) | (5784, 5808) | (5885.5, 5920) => -0.4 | 28.3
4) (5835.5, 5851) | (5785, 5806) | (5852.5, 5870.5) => -0.2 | 29.4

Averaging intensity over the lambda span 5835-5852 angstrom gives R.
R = 29.8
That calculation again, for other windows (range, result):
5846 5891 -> 29.5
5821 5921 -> 28.8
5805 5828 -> 28.9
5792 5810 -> 28.8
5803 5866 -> 29.2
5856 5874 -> 29.3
